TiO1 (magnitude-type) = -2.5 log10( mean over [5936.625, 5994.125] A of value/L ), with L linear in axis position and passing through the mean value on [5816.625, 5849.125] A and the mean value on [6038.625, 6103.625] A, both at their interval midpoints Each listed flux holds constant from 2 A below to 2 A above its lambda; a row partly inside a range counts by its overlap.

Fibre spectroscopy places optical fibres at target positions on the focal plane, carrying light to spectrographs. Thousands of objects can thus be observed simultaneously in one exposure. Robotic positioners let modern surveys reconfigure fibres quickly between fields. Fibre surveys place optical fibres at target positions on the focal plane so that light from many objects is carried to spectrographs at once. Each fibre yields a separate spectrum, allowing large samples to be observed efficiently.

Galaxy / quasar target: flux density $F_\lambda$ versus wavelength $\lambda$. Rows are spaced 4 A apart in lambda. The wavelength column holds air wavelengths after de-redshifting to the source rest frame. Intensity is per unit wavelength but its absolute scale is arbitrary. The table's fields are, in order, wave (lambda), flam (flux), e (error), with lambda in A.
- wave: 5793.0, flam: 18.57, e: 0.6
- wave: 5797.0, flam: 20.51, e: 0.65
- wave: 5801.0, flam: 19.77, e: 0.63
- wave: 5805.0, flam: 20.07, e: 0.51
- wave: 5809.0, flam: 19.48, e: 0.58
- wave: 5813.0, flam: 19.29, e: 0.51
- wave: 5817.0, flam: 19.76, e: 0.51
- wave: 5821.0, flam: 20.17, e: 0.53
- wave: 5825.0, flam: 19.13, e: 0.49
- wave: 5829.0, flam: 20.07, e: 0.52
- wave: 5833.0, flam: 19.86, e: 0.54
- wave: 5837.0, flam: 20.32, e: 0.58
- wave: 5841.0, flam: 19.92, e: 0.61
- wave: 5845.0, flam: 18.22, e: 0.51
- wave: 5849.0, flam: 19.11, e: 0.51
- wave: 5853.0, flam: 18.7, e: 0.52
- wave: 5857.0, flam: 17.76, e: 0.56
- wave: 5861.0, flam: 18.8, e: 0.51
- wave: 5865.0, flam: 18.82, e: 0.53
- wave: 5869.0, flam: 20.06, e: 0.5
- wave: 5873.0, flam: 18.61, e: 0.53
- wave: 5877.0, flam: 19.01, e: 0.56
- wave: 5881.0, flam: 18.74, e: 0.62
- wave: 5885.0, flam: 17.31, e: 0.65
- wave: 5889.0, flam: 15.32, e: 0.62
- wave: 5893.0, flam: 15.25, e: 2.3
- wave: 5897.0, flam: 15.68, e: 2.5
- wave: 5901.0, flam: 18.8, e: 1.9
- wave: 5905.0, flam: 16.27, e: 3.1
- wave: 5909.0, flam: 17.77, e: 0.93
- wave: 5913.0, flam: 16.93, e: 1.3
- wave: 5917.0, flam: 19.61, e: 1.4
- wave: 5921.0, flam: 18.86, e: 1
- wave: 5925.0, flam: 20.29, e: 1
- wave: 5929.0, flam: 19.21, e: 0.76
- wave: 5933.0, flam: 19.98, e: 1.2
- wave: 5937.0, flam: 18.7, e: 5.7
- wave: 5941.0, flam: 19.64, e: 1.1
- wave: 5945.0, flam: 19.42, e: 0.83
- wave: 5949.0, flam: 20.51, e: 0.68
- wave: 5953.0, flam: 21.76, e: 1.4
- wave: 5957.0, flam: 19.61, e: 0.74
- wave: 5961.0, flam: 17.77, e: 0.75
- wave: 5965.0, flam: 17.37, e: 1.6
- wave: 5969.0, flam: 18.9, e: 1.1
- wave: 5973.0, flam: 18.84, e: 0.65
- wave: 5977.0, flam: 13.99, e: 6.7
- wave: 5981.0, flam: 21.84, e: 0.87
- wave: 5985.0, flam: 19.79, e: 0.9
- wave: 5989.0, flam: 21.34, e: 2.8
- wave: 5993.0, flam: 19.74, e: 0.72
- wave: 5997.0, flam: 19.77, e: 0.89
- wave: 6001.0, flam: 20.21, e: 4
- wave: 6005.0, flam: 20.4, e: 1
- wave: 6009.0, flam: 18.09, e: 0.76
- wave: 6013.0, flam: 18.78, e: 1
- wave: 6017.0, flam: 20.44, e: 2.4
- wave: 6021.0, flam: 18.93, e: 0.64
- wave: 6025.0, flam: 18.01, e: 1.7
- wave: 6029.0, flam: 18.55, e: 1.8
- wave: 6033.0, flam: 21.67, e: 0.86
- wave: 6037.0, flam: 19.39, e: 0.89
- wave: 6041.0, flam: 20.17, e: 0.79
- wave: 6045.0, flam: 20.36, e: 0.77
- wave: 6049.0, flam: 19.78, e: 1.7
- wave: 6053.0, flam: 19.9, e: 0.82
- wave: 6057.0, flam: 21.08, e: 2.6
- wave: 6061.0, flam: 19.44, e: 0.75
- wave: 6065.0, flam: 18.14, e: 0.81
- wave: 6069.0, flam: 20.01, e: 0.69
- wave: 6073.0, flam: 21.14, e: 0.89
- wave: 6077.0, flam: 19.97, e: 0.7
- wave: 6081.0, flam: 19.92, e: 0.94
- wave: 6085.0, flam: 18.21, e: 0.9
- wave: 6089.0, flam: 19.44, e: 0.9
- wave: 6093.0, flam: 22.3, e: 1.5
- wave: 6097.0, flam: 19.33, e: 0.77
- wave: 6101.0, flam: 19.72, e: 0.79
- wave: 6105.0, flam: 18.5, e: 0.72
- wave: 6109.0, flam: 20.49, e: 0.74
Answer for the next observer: 0.028 mag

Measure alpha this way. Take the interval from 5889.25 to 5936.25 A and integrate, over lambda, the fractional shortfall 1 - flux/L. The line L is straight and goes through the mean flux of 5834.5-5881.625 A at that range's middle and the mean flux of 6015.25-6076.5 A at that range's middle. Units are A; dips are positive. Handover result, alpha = 3.12 A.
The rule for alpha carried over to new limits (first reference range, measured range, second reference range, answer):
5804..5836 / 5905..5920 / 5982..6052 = 1.4 A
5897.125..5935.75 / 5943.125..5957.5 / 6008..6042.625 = -1.3 A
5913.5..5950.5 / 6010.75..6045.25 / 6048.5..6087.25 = 0.2 A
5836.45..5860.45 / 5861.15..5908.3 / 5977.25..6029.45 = 3.4 A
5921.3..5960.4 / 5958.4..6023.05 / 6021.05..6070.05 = 1.9 A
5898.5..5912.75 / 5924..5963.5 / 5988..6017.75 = -2.8 A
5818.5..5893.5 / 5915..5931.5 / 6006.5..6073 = -0.4 A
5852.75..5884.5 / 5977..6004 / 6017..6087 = -0.8 A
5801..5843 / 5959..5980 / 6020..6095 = 2.4 A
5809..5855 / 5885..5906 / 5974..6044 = 3.4 A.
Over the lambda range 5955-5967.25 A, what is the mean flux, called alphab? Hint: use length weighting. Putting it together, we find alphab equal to 18.3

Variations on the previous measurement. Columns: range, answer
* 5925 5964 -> 19.6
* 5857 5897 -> 17.9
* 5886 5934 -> 17.8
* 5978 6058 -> 19.8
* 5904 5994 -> 19.1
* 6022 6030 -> 18.3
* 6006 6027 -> 18.9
